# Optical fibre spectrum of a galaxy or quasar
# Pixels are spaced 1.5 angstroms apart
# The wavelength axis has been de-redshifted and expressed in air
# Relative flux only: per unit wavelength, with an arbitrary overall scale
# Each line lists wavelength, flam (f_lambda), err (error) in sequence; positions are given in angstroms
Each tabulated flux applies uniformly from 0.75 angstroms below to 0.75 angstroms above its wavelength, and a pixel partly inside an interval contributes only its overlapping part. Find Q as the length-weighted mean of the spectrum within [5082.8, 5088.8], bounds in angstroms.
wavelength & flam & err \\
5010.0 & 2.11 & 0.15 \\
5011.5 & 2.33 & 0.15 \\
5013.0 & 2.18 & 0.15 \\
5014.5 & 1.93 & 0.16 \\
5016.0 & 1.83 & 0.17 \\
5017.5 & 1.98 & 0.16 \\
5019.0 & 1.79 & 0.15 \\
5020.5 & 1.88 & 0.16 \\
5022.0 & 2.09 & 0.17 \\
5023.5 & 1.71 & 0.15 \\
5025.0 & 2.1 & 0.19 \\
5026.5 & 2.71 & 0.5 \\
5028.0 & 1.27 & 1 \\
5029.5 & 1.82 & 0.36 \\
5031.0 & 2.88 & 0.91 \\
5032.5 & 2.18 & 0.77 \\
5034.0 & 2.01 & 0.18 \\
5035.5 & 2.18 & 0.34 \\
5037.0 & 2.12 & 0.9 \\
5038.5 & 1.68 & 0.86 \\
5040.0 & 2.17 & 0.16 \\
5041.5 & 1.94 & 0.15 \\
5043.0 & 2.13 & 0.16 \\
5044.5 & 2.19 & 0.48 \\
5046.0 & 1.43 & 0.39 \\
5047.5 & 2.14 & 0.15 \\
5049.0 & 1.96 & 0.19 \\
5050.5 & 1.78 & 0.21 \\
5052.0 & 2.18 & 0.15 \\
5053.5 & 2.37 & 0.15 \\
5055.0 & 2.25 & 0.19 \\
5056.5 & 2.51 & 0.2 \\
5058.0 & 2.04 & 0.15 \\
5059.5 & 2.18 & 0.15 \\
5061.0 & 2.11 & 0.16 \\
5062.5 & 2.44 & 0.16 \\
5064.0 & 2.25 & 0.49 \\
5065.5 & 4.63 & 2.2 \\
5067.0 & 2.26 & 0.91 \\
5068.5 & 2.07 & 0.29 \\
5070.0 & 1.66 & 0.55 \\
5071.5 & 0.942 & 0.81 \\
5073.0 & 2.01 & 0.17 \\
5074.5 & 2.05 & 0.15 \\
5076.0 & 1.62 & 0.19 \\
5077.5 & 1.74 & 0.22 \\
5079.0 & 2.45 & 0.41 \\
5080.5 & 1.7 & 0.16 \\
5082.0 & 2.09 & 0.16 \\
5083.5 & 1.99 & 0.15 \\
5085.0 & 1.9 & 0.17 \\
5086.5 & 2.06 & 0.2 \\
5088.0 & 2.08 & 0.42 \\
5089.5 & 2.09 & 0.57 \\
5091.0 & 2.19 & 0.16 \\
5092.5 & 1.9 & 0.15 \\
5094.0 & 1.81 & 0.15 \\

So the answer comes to 2.01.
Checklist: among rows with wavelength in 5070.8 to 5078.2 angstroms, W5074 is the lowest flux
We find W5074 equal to 0.942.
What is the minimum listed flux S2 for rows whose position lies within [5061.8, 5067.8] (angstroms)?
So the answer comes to 2.25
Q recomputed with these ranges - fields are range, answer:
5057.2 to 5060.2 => 2.12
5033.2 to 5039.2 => 2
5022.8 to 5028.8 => 1.95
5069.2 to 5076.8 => 1.66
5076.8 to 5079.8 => 2.09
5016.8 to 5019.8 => 1.88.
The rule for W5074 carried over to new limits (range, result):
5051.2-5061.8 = 2.04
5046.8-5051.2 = 1.78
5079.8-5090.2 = 1.7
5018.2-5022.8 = 1.79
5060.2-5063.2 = 2.11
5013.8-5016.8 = 1.83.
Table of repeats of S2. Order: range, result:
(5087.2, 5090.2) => 2.08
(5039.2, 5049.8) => 1.43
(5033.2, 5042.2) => 1.68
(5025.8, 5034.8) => 1.27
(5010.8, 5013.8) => 2.18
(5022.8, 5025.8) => 1.71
